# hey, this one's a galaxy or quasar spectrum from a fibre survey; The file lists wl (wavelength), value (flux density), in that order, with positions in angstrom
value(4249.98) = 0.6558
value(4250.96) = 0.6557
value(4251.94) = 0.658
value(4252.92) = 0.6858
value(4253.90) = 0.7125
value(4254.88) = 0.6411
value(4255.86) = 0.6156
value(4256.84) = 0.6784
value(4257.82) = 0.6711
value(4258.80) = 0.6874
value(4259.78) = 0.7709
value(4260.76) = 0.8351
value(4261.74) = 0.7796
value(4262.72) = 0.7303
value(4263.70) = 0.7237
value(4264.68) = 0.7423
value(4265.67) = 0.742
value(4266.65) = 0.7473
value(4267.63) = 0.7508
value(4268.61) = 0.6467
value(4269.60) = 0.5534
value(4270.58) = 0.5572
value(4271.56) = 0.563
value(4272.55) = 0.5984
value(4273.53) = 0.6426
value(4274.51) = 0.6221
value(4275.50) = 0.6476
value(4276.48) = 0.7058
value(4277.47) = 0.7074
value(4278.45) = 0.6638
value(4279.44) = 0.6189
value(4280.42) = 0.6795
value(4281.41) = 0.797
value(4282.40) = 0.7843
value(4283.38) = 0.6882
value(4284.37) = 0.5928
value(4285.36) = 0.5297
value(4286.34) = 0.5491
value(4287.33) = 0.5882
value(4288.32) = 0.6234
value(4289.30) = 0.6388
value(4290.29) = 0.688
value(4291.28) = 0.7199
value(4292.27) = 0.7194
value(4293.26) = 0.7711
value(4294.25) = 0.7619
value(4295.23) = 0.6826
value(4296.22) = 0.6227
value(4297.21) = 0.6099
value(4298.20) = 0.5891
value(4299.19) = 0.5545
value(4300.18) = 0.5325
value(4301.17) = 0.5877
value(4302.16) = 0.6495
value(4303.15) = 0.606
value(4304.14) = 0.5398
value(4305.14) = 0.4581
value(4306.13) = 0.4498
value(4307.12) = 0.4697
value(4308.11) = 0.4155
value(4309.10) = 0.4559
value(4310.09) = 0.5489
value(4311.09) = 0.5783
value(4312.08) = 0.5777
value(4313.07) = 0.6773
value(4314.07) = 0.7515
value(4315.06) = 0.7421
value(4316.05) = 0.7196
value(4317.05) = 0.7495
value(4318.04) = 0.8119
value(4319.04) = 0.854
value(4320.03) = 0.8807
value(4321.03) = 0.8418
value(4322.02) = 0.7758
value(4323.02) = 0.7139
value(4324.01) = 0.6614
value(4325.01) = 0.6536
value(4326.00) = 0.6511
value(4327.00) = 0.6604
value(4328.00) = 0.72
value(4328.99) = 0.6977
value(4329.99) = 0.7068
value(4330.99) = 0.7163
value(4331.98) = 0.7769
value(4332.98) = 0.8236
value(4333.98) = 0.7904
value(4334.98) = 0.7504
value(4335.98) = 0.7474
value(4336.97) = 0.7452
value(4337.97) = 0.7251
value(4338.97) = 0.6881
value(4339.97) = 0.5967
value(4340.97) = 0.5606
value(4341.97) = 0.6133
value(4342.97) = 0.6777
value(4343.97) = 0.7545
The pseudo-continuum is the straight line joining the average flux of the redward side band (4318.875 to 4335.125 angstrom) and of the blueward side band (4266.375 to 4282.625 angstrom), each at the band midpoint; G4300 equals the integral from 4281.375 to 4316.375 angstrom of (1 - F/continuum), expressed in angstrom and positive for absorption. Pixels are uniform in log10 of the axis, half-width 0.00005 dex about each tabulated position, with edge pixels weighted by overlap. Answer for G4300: 4.1 angstrom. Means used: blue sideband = 0.661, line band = 0.616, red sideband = 0.743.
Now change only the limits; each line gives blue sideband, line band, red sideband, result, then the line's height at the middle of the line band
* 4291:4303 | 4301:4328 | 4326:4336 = 1.72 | 0.692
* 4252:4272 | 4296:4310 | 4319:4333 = 3.55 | 0.72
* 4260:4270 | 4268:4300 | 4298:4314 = -0.27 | 0.644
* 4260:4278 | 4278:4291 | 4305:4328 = 0.51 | 0.677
